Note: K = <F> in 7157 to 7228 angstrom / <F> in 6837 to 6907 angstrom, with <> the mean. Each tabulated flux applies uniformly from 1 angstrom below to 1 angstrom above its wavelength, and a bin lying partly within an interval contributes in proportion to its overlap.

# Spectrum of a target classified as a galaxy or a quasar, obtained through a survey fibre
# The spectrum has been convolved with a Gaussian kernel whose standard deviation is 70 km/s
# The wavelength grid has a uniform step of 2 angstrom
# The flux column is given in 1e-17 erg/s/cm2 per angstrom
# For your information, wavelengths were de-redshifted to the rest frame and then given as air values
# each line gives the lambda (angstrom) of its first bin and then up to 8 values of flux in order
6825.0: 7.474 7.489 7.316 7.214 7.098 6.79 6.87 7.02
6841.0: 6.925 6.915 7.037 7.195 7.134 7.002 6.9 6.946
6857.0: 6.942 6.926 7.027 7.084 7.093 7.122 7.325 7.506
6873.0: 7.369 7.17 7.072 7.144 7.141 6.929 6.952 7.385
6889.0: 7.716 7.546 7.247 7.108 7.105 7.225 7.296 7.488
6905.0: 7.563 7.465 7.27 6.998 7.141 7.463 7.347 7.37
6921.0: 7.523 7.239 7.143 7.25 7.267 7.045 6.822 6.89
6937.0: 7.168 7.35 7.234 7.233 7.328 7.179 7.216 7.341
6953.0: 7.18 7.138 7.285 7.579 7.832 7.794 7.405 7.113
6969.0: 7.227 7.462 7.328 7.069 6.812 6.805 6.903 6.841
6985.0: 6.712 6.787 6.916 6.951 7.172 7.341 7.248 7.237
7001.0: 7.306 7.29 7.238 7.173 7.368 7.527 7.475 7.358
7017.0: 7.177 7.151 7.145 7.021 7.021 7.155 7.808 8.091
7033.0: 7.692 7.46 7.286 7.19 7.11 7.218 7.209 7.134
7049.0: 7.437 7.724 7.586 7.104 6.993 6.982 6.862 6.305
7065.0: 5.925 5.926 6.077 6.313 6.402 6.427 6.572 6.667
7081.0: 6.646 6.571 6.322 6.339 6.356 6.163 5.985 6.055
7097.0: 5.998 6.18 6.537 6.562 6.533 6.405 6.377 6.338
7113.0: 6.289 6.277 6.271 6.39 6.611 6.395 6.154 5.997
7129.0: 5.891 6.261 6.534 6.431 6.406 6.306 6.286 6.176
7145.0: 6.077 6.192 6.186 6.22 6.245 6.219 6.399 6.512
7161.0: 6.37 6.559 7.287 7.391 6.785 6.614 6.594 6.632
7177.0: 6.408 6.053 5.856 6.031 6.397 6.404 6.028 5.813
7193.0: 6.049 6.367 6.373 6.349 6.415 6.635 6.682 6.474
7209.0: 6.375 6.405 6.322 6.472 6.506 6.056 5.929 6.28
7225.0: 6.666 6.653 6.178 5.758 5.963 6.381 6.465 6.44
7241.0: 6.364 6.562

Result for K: 0.90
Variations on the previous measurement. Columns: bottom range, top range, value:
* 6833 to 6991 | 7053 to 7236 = 0.89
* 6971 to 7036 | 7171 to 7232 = 0.88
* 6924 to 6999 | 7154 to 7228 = 0.89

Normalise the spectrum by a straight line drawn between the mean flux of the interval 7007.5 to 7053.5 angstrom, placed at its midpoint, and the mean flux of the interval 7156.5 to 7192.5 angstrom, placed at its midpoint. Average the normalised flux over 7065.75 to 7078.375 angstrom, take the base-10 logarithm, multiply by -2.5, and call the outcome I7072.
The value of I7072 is 0.13 mag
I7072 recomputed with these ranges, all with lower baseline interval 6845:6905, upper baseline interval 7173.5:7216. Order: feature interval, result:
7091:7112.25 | 0.05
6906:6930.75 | -0.03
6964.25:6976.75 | -0.05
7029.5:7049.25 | -0.10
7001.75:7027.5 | -0.07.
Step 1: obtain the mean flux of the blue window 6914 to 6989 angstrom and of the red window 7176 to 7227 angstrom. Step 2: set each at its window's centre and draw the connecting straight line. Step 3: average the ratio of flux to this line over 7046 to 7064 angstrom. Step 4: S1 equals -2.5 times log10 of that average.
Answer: -0.05 mag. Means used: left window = 7.2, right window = 6.3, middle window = 7.13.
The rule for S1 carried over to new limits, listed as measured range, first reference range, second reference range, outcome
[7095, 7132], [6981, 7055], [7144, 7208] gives 0.07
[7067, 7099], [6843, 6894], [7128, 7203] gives 0.05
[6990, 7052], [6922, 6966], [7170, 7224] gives -0.05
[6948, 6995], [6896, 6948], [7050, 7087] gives -0.02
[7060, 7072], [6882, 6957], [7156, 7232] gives 0.09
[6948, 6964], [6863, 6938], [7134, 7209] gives -0.05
